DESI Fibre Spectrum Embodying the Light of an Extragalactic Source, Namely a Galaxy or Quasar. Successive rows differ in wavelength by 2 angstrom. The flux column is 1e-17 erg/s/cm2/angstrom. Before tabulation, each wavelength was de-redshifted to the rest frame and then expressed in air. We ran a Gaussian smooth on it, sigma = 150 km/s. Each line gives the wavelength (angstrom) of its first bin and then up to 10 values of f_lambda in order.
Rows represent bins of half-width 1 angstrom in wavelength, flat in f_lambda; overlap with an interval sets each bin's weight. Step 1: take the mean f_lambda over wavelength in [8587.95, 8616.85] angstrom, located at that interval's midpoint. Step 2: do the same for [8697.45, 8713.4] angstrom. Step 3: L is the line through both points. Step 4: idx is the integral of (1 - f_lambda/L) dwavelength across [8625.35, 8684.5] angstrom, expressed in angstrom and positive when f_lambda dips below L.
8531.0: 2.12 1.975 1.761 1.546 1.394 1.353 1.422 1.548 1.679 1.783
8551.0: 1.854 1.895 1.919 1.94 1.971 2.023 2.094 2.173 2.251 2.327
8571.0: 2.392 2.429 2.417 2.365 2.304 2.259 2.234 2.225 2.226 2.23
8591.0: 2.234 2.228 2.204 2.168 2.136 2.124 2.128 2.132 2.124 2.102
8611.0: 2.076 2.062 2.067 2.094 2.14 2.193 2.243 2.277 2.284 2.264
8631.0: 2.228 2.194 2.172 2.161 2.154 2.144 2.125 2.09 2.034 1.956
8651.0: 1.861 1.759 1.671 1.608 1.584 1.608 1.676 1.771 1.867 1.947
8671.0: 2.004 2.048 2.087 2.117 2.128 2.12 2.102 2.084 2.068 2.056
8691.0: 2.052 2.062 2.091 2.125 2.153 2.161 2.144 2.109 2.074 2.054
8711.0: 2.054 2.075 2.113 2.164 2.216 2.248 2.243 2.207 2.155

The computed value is 3.6 angstrom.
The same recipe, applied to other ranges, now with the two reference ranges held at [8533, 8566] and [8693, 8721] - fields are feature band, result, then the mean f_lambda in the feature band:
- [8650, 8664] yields 2.3 angstrom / 1.68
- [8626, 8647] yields -2.2 angstrom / 2.17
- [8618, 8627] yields -1.3 angstrom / 2.22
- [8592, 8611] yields -2.6 angstrom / 2.15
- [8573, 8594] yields -4.9 angstrom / 2.28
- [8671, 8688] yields -0.2 angstrom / 2.09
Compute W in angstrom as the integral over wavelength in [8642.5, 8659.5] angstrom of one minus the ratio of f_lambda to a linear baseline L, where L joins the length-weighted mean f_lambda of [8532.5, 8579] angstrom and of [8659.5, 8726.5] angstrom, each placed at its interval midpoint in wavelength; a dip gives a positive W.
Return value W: 1.4 angstrom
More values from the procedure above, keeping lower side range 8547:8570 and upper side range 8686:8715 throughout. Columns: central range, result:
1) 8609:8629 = -1.2 angstrom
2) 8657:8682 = 2.1 angstrom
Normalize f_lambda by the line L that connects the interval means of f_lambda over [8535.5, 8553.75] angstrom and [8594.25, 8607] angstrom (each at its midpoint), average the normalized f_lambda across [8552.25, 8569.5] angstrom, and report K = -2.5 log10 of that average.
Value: -0.17 mag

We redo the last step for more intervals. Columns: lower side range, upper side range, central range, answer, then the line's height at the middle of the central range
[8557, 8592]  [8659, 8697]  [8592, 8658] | 0.01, 2.11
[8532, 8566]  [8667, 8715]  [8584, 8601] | -0.17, 1.87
